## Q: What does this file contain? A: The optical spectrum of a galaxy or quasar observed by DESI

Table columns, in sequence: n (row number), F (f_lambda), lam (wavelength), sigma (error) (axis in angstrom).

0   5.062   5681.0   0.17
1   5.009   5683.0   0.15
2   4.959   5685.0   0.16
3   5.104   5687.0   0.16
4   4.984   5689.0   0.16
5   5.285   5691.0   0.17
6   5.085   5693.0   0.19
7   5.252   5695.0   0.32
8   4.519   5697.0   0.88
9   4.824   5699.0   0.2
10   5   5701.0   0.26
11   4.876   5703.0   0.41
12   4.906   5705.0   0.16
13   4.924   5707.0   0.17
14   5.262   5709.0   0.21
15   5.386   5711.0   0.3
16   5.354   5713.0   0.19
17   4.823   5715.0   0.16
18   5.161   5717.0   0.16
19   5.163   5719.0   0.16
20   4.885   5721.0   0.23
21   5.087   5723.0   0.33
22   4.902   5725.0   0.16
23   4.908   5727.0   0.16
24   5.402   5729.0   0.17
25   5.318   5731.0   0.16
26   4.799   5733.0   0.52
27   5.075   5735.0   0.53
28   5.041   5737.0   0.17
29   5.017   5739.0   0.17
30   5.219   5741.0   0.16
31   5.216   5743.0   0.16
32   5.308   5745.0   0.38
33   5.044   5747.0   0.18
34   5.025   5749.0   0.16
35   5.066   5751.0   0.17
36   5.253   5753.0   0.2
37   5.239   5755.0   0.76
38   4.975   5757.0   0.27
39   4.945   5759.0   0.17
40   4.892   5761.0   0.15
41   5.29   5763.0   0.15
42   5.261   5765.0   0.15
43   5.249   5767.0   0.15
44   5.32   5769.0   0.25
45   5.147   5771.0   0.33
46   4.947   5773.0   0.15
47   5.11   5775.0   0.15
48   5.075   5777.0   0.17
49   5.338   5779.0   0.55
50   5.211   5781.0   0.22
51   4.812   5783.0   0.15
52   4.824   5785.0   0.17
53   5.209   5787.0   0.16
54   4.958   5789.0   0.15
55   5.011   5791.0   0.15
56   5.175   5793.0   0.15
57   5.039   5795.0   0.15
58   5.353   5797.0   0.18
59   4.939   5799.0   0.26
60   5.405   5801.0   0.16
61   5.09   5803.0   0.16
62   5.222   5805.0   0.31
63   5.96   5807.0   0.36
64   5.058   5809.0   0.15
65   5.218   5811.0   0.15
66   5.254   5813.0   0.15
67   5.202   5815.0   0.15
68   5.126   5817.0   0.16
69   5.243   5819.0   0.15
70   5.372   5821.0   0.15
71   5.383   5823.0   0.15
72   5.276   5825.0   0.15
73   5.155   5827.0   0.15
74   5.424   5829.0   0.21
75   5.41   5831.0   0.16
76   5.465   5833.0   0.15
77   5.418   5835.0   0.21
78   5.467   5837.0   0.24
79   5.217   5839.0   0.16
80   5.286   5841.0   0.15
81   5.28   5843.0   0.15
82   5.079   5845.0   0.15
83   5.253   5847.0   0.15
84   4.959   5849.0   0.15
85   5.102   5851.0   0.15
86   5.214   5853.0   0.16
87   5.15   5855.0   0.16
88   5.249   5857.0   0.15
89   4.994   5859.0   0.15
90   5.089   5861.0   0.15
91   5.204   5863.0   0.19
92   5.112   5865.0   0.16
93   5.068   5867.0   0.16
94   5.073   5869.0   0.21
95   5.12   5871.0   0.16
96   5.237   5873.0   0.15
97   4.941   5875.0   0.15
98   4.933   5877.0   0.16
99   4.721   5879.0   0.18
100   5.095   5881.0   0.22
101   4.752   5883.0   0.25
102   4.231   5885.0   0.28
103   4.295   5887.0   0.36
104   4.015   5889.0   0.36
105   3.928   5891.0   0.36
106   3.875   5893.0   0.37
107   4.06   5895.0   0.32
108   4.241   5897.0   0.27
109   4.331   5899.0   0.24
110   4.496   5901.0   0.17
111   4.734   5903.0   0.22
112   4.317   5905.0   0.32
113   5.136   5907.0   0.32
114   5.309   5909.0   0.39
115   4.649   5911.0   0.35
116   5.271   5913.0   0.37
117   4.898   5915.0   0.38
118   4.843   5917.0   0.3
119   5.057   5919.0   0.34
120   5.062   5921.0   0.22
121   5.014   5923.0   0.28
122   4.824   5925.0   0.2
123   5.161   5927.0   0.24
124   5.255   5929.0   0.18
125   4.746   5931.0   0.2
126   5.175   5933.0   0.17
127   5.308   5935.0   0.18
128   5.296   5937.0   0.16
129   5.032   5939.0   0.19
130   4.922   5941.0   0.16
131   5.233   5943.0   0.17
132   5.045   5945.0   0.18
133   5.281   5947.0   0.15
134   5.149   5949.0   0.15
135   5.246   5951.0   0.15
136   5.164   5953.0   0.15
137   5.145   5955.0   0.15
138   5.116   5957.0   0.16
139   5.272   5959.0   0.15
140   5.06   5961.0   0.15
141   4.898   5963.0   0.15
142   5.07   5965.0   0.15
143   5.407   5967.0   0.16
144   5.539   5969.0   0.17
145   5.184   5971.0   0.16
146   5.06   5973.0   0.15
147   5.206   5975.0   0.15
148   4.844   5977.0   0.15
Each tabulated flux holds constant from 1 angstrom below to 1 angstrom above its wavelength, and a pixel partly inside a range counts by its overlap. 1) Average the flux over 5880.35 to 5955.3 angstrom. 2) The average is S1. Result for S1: 4.83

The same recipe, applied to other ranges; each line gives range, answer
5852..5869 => 5.13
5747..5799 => 5.1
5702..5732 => 5.09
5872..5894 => 4.55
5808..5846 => 5.28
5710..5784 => 5.12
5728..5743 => 5.13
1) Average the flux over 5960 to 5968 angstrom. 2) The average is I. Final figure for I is 5.11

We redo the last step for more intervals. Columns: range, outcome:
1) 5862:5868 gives 5.13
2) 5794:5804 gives 5.17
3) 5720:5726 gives 4.96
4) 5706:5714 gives 5.23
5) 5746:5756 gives 5.13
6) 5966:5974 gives 5.3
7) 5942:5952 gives 5.19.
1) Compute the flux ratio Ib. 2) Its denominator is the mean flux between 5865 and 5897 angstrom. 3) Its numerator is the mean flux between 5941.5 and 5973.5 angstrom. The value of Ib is 1.12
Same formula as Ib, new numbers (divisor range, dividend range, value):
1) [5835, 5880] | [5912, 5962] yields 0.99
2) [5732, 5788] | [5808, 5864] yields 1.03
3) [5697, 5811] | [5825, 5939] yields 0.97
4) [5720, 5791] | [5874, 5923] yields 0.91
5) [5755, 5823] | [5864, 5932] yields 0.92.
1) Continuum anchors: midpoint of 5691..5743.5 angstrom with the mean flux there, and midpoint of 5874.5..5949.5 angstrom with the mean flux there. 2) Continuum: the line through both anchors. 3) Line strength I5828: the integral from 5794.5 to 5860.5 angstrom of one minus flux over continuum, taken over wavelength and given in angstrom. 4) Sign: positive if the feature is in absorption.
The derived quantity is -4.54 angstrom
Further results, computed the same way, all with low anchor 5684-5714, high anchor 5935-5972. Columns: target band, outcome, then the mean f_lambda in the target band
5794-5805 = -0.16 angstrom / 5.17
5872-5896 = 2.95 angstrom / 4.51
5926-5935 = 0.09 angstrom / 5.11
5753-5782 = -0.37 angstrom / 5.15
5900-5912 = 0.88 angstrom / 4.77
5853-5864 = -0.04 angstrom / 5.14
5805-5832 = -1.08 angstrom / 5.31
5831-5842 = -0.56 angstrom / 5.37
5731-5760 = -0.14 angstrom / 5.1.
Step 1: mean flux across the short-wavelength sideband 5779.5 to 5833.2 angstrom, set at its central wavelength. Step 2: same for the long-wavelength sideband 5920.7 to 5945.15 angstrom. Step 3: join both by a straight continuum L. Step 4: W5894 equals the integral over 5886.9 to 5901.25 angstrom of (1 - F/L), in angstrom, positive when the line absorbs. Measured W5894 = 2.8 angstrom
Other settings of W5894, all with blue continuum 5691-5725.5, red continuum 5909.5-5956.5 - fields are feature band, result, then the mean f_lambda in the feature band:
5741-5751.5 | -0.21 angstrom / 5.14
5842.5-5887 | 0.41 angstrom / 5.02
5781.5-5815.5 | -0.73 angstrom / 5.16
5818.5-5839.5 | -1.23 angstrom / 5.35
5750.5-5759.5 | -0.11 angstrom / 5.11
